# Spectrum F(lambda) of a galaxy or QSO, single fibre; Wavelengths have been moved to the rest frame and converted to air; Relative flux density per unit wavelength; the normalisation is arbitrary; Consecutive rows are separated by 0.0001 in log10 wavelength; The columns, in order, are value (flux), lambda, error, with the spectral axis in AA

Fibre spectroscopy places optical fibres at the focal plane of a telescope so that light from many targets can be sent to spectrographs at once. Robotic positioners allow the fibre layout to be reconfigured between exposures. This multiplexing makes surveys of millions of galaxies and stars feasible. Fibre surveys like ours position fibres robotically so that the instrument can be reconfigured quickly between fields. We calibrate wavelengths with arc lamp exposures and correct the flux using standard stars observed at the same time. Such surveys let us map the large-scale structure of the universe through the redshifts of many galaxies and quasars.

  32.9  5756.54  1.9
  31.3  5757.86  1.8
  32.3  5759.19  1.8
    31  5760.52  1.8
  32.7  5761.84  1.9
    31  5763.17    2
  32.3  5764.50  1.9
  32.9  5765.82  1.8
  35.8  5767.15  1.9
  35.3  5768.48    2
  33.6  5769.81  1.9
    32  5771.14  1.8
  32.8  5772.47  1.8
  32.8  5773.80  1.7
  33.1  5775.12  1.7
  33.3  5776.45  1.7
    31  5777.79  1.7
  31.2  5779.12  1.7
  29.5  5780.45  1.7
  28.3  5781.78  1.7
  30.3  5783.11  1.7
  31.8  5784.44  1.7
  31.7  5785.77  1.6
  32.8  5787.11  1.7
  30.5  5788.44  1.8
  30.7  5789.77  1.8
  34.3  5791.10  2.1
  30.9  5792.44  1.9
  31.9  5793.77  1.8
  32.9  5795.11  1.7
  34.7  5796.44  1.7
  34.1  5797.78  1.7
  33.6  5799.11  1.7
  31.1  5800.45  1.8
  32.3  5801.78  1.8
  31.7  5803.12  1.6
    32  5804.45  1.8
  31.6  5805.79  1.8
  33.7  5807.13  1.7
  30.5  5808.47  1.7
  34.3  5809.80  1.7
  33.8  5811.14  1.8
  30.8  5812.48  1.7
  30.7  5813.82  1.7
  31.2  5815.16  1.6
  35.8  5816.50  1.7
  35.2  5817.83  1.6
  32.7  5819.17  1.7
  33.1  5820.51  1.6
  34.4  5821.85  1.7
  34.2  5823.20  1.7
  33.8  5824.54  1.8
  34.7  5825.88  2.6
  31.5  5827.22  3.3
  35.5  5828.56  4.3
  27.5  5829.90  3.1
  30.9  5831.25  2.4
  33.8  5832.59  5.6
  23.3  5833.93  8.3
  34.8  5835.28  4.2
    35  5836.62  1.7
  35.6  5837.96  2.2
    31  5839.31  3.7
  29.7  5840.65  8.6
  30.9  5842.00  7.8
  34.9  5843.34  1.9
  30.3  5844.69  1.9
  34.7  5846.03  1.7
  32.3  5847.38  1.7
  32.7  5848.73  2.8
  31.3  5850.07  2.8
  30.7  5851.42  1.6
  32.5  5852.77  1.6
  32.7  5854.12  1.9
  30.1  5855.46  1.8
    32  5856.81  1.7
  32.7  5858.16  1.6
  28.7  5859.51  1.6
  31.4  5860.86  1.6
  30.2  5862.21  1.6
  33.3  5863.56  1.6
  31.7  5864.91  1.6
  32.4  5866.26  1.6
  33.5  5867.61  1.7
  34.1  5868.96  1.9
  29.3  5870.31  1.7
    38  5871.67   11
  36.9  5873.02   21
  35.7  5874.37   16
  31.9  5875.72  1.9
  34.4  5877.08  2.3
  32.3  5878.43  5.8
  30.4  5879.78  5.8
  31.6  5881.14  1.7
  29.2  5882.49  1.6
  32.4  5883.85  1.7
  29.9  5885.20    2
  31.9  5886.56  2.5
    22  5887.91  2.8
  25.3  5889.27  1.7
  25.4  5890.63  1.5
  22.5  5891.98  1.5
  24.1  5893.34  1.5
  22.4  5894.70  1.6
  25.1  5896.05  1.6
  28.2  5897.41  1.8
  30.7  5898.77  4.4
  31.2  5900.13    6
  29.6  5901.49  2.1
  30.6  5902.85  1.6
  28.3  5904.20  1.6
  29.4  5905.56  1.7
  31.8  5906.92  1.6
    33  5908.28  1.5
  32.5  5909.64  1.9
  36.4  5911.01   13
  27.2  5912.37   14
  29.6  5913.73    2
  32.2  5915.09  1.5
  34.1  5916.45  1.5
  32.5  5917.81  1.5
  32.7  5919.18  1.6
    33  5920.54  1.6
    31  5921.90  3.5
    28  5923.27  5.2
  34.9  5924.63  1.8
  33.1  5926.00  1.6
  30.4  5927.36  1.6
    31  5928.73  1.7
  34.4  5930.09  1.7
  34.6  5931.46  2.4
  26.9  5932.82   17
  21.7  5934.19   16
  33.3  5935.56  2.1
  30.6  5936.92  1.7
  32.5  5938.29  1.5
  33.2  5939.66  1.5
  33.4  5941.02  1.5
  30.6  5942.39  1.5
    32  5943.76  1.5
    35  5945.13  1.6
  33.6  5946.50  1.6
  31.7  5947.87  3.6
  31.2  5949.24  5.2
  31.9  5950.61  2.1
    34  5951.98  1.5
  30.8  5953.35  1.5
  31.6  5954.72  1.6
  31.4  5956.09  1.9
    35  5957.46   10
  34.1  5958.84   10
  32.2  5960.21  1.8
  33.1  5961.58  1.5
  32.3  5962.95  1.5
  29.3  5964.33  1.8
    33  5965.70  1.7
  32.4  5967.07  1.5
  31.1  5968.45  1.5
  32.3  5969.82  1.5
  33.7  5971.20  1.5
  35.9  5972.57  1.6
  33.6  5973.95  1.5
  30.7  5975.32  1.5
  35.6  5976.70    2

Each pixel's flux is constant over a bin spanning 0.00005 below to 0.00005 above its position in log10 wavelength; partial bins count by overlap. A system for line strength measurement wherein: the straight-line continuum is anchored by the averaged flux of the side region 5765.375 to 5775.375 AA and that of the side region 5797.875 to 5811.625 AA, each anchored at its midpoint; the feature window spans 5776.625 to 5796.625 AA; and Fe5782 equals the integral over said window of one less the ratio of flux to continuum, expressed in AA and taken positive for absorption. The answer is 0.97 AA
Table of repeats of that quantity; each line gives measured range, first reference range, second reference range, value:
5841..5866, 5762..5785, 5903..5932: 0.2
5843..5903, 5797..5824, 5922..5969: 3.1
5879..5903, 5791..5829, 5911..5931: 3.2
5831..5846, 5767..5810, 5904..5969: 0.1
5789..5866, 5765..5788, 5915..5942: -0.7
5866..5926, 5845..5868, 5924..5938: 1.6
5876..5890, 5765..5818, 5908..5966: 0.9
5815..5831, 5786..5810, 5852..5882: -0.4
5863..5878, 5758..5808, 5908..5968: -0.8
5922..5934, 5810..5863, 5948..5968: 0.4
